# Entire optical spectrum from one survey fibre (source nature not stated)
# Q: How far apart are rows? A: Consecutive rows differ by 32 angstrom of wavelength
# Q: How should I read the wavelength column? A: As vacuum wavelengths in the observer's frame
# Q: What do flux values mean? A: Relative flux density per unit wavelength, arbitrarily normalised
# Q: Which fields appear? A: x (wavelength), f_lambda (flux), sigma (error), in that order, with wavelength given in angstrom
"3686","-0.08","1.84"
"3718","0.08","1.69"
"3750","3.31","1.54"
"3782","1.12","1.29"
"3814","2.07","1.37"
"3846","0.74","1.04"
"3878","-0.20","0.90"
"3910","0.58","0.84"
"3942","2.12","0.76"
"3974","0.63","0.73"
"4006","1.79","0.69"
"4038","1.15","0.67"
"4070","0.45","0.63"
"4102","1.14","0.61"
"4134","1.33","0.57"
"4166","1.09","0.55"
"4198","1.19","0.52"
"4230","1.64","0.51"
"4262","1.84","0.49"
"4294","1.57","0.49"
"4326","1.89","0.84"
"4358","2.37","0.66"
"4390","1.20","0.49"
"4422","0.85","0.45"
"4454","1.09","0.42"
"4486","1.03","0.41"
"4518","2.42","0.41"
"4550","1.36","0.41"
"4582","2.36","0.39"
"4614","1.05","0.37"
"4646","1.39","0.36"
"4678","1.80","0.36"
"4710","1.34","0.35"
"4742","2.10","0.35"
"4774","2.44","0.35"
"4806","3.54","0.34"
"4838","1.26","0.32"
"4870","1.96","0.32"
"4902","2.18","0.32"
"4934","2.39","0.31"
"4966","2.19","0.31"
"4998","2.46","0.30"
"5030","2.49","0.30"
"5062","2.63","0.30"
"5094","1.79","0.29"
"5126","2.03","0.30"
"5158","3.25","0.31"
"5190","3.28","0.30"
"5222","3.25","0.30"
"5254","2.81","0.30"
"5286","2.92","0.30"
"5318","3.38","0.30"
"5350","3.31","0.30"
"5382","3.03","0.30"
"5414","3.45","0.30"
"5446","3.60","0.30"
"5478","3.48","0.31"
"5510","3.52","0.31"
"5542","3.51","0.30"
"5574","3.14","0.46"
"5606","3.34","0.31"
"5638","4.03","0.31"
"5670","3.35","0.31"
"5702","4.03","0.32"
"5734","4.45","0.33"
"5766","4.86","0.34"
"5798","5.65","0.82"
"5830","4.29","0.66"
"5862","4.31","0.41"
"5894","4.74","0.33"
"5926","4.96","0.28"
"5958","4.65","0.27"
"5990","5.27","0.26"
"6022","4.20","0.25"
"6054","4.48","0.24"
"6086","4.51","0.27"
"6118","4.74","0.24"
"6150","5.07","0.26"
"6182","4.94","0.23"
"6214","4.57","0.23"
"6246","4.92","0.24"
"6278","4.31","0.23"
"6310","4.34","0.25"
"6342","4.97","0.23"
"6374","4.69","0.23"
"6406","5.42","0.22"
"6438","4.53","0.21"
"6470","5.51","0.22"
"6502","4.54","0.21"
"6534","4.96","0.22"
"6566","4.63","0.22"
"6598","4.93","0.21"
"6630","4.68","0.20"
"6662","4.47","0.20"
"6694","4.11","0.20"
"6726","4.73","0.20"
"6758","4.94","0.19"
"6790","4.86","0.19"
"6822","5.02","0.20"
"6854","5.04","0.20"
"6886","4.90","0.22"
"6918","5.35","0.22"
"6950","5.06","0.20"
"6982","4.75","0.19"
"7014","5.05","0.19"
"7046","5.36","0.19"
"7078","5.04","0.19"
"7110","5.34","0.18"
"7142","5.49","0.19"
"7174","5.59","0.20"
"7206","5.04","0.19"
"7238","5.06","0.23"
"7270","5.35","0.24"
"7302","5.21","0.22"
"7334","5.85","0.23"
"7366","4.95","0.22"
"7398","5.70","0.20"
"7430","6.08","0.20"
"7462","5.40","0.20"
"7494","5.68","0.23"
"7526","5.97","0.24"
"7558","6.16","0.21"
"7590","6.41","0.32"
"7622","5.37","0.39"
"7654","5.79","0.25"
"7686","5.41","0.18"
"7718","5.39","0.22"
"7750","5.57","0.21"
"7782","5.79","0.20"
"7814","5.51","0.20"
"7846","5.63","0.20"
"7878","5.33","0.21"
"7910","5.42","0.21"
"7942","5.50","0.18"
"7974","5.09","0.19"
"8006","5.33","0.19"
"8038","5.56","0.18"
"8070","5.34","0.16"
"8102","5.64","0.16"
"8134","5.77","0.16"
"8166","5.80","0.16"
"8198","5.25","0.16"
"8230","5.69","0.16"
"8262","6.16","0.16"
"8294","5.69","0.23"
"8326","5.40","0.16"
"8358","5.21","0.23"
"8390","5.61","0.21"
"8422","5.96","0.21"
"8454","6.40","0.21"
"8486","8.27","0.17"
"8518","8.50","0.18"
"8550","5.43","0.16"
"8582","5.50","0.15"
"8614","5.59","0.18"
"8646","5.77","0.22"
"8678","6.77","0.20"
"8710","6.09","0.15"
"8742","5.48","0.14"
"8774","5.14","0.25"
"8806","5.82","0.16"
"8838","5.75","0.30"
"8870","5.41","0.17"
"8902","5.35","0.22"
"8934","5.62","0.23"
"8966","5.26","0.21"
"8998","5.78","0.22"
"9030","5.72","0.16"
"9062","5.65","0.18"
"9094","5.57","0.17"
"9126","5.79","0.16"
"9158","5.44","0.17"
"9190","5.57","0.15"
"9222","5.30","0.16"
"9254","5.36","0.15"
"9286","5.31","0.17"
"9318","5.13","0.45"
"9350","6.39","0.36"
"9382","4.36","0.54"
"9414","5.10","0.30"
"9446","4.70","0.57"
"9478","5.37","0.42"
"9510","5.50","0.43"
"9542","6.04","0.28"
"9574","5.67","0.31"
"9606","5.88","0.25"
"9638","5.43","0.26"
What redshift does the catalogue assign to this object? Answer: 0.29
